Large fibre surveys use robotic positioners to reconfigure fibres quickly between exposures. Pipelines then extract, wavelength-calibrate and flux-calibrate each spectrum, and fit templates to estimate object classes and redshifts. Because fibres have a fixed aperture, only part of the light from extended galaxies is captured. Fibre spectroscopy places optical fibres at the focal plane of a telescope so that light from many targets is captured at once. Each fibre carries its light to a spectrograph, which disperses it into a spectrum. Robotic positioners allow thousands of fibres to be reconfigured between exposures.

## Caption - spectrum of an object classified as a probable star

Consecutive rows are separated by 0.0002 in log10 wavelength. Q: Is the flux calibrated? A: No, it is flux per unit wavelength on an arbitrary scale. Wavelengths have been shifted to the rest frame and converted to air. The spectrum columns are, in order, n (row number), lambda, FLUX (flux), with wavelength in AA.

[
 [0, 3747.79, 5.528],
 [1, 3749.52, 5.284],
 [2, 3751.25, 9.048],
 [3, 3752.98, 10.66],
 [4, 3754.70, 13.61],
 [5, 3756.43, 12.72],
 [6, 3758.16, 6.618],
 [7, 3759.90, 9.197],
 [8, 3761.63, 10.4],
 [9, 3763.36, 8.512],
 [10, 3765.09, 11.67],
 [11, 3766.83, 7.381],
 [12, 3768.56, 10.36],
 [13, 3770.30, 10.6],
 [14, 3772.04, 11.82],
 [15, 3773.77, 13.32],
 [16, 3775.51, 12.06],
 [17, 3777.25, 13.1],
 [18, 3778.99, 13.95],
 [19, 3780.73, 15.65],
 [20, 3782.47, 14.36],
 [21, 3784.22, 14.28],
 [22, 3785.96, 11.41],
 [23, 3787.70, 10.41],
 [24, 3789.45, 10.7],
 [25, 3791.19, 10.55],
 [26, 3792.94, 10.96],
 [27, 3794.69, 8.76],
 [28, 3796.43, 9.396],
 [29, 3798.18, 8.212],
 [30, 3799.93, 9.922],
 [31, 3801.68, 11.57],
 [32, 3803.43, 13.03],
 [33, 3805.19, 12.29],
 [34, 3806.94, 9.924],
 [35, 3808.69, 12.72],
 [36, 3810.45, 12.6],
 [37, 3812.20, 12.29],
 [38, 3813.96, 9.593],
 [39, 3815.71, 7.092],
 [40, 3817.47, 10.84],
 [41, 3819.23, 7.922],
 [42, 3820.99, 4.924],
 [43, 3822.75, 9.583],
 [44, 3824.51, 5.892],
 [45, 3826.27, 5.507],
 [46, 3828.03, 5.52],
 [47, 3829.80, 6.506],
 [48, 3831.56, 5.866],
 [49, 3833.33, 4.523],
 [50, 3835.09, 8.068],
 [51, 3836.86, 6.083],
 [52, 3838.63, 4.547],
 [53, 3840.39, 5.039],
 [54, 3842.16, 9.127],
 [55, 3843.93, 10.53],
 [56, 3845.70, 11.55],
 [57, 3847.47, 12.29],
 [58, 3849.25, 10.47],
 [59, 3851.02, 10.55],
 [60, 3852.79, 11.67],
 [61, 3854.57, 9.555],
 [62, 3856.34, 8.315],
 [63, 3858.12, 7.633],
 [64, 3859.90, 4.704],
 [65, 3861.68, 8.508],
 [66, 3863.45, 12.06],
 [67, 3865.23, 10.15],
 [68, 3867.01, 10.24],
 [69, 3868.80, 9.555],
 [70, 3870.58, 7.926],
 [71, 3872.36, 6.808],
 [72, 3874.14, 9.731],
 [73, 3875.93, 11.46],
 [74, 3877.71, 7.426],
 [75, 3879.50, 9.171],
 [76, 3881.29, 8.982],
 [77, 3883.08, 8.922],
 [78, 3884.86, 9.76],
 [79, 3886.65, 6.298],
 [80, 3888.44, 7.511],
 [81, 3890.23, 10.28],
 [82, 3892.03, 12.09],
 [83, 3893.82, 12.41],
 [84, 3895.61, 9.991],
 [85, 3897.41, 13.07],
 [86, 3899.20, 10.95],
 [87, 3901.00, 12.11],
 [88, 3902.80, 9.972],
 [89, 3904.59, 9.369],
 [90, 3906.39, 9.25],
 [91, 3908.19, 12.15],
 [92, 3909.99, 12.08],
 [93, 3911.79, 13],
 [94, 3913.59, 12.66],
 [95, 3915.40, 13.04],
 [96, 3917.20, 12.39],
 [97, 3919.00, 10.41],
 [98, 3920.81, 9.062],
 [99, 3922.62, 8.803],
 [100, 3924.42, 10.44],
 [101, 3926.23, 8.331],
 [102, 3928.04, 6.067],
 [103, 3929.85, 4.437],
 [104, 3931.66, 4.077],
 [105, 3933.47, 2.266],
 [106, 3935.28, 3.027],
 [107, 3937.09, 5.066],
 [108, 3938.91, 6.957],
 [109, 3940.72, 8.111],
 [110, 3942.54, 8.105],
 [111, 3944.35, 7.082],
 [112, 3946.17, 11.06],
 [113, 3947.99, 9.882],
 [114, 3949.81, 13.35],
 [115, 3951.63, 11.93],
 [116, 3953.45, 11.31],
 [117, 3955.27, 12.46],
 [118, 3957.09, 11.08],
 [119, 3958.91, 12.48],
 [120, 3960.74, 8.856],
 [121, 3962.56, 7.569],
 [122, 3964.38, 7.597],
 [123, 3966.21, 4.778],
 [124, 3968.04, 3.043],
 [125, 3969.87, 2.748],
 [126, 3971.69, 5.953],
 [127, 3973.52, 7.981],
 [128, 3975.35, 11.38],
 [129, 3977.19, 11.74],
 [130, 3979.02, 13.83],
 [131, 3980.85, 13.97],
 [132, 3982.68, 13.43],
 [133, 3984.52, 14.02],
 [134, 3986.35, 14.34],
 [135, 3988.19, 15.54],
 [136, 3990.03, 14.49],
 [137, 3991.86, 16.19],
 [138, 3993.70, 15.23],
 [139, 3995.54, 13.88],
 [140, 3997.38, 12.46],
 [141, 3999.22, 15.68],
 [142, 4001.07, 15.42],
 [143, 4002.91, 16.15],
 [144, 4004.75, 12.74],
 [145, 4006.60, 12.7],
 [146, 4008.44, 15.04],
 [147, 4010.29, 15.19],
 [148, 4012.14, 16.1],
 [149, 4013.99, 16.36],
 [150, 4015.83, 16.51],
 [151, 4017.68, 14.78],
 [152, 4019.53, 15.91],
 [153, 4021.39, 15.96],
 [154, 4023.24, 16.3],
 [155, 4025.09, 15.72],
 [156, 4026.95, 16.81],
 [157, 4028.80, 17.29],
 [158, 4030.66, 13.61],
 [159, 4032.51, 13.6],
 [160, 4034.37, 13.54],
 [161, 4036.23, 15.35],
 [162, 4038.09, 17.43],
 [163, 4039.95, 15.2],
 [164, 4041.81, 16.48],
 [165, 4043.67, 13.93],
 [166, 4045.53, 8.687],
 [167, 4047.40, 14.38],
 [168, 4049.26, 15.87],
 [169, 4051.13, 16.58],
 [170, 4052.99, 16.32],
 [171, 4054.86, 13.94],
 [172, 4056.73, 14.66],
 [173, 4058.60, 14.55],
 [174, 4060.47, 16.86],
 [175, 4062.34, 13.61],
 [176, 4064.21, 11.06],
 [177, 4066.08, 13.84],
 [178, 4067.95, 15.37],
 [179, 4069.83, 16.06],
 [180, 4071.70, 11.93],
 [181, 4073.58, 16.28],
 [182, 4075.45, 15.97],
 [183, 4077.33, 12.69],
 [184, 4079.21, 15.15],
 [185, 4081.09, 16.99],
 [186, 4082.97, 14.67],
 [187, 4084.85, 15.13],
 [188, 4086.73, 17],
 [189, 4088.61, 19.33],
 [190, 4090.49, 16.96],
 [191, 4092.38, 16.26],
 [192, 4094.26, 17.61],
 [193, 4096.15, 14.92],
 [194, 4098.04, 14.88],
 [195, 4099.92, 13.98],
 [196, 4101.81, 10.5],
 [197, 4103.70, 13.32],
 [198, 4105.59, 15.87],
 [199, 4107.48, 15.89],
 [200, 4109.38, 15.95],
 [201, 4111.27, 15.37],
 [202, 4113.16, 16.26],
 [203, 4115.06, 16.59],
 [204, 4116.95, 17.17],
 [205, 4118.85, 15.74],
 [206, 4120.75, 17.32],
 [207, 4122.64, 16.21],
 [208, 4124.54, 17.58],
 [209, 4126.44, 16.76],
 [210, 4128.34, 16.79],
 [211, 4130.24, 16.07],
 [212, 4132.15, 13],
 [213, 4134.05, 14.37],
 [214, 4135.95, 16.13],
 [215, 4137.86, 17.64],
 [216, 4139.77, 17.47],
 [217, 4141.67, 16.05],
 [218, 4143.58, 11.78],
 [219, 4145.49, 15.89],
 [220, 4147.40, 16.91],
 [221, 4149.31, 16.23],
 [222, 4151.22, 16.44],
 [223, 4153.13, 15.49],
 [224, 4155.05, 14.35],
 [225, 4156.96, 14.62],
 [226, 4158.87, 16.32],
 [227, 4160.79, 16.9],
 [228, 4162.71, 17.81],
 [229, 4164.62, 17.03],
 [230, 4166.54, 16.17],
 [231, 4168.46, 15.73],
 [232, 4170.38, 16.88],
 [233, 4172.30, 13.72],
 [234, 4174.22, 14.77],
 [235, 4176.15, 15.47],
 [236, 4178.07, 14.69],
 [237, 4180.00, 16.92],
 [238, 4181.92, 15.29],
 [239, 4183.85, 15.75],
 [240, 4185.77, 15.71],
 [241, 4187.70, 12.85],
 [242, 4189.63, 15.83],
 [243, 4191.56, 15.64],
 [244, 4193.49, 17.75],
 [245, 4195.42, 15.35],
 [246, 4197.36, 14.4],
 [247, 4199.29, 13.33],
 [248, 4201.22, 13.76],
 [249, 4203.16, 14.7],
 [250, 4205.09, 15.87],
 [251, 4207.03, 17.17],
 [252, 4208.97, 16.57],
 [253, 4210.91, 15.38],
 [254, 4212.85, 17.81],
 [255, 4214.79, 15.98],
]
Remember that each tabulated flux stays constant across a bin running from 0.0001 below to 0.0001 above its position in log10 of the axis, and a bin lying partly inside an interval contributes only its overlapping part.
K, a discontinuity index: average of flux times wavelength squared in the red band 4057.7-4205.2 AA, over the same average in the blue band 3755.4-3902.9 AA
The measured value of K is 1.9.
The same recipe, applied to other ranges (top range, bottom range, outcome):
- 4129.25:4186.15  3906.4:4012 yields 1.63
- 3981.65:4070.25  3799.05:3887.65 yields 1.84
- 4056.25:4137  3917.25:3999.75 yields 1.68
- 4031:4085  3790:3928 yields 1.71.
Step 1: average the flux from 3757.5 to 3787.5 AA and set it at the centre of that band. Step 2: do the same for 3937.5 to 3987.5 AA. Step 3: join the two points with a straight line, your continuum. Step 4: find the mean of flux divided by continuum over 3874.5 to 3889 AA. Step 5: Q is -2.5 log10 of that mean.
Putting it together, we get 0.20 mag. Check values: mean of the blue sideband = 11.5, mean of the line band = 8.76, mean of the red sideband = 9.8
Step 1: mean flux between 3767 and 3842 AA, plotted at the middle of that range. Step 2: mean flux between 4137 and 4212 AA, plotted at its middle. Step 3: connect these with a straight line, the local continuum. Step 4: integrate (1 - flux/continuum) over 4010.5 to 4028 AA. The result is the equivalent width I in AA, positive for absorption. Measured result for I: -3.8 AA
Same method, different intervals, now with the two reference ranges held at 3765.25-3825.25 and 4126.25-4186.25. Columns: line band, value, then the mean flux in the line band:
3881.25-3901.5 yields 3.2 AA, 10.2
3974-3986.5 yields 0.3 AA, 13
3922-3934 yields 5.9 AA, 6.42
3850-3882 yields 7.2 AA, 9.14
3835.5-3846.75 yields 3.5 AA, 7.89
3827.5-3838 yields 4.9 AA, 6.07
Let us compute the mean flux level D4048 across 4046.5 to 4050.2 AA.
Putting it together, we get 15.1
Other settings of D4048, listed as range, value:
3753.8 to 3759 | 11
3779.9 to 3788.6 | 13.2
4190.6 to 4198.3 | 15.8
